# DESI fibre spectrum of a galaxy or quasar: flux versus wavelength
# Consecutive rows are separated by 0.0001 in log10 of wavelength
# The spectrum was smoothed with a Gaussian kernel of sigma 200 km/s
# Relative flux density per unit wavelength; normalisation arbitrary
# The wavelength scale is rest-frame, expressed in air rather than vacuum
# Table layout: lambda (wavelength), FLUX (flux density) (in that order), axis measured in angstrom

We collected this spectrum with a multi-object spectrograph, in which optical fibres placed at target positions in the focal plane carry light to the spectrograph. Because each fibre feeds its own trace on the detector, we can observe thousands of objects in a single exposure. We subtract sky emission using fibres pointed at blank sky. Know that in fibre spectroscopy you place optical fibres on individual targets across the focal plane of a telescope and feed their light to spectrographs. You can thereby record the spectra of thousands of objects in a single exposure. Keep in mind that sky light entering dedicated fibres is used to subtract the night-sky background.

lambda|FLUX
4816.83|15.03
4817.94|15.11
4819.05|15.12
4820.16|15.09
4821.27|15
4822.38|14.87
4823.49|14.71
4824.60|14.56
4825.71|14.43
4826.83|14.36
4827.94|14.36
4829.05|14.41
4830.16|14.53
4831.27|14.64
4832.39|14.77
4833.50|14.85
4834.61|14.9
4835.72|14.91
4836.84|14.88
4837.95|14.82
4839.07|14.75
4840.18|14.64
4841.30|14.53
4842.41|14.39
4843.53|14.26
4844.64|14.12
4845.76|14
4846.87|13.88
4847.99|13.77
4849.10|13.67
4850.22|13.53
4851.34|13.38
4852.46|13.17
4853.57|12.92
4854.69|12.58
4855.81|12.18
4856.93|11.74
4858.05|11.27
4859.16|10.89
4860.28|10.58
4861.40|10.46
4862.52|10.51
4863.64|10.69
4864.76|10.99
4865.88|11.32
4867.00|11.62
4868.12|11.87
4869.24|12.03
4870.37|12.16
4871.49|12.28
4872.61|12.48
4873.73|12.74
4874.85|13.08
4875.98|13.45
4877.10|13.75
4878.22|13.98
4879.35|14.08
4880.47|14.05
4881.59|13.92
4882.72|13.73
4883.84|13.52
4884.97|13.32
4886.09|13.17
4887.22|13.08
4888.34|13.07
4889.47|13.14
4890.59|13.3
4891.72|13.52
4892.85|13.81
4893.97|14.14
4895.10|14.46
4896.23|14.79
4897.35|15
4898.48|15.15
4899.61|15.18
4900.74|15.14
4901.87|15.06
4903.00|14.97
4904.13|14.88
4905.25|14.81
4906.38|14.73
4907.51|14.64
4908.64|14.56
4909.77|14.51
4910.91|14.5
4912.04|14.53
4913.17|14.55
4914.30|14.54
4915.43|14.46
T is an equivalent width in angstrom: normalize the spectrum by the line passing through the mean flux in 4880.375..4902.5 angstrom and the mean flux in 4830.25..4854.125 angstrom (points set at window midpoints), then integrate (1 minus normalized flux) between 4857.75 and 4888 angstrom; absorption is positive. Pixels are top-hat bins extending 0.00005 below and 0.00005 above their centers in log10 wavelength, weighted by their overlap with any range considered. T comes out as 3.6 angstrom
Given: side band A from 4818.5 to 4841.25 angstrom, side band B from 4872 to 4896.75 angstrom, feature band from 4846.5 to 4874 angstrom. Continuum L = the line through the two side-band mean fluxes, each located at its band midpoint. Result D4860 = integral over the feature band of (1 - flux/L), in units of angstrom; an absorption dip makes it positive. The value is 3.9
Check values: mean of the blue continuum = 14.7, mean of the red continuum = 13.6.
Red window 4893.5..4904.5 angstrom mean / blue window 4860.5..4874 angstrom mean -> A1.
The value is 1.3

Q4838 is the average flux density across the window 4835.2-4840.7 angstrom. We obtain 14.8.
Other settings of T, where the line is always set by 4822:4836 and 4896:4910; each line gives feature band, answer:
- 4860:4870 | 2.4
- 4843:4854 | 0.8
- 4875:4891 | 1.4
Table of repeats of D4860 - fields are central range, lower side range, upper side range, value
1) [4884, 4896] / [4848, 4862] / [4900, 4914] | 0.34 angstrom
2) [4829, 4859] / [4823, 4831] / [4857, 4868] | -2.42 angstrom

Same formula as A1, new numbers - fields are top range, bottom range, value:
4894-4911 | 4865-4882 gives 1.16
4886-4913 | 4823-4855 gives 1.01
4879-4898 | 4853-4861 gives 1.18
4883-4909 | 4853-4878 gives 1.19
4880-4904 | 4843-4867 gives 1.14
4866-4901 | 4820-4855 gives 0.94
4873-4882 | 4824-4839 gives 0.93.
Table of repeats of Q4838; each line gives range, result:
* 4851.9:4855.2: 12.9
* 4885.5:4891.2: 13.2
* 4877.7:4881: 14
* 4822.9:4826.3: 14.5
